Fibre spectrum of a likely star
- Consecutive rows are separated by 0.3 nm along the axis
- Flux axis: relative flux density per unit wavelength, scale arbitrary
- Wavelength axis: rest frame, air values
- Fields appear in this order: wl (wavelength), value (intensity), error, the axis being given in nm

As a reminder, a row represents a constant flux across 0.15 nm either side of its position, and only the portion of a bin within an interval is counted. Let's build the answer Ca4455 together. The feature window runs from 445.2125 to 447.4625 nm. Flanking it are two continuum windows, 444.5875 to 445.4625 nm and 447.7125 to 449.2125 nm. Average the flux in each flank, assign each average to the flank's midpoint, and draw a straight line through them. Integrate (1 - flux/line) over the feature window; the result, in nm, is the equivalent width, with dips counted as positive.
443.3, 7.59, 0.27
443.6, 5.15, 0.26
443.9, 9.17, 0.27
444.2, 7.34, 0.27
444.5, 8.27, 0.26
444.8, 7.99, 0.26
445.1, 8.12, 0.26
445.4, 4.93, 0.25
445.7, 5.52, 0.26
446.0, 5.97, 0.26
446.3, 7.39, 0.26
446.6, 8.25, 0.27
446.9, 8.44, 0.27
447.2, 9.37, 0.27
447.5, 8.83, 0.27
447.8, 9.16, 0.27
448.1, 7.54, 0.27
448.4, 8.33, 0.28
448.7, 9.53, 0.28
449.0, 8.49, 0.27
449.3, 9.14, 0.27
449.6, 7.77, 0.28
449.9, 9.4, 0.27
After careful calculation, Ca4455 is 0.18 nm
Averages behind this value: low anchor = 7.31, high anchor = 8.61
